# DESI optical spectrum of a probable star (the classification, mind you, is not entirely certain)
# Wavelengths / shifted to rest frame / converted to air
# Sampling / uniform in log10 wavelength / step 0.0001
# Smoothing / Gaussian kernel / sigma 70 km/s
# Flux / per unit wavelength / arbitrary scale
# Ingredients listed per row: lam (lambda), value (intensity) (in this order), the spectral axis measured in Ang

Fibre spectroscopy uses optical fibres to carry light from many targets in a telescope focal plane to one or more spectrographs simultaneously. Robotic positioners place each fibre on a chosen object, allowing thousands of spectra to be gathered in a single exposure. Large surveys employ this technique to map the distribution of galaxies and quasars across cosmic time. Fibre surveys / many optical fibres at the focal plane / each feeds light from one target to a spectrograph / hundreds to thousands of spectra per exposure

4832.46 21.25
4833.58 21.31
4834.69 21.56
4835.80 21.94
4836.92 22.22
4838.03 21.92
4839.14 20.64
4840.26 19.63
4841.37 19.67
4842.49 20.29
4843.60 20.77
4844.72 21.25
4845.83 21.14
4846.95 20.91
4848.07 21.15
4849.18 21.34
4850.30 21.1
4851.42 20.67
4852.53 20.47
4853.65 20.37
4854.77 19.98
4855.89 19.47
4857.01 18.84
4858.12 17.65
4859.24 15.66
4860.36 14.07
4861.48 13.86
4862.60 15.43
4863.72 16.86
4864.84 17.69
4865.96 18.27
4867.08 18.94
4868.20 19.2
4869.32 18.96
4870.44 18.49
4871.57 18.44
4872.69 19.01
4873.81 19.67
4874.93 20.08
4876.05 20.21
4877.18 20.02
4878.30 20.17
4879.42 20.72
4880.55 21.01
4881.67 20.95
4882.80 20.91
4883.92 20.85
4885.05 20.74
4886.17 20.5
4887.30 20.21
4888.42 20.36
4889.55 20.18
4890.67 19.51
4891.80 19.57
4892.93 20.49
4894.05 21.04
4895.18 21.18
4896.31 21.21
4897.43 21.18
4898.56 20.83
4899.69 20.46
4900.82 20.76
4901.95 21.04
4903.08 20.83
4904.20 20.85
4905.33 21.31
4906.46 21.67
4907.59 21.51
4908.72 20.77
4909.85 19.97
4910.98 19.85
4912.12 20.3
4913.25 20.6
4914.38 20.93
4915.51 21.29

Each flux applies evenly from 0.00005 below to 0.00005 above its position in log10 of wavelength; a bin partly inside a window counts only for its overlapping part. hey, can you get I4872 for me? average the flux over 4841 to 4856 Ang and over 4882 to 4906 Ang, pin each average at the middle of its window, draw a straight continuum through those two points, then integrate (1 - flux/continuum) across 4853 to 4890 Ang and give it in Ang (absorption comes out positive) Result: 2.9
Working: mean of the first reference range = 20.7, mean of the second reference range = 20.7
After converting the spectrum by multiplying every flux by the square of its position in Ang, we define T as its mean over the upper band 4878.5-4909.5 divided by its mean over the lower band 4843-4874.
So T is 1.1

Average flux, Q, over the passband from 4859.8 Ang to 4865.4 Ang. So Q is 15.6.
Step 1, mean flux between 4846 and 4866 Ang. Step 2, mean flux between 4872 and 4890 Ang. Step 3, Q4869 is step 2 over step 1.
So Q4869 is 1.09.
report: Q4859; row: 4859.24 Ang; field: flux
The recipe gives 15.66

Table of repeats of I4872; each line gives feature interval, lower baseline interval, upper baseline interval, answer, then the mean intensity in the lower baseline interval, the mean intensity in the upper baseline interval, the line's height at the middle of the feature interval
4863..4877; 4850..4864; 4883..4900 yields 0.1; 18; 20.6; 19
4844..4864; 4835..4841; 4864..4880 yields 1.4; 21.2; 19.2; 20.3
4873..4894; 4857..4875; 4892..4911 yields -1.2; 17.6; 20.9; 19.2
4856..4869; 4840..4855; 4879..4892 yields 2.2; 20.7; 20.5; 20.6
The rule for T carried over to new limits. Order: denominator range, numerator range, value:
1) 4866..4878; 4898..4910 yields 1.10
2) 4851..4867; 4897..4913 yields 1.19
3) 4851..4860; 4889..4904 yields 1.10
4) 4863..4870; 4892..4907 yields 1.16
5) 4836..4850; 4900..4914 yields 1.02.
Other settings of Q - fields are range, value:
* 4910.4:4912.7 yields 20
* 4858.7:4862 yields 14.5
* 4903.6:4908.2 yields 21.4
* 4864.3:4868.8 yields 18.5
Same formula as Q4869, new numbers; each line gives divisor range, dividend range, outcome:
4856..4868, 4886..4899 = 1.21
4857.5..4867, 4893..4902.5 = 1.28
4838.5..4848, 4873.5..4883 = 0.99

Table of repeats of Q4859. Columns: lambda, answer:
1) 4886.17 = 20.5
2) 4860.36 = 14.07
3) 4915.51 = 21.29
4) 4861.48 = 13.86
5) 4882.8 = 20.91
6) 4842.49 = 20.29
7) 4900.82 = 20.76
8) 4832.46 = 21.25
